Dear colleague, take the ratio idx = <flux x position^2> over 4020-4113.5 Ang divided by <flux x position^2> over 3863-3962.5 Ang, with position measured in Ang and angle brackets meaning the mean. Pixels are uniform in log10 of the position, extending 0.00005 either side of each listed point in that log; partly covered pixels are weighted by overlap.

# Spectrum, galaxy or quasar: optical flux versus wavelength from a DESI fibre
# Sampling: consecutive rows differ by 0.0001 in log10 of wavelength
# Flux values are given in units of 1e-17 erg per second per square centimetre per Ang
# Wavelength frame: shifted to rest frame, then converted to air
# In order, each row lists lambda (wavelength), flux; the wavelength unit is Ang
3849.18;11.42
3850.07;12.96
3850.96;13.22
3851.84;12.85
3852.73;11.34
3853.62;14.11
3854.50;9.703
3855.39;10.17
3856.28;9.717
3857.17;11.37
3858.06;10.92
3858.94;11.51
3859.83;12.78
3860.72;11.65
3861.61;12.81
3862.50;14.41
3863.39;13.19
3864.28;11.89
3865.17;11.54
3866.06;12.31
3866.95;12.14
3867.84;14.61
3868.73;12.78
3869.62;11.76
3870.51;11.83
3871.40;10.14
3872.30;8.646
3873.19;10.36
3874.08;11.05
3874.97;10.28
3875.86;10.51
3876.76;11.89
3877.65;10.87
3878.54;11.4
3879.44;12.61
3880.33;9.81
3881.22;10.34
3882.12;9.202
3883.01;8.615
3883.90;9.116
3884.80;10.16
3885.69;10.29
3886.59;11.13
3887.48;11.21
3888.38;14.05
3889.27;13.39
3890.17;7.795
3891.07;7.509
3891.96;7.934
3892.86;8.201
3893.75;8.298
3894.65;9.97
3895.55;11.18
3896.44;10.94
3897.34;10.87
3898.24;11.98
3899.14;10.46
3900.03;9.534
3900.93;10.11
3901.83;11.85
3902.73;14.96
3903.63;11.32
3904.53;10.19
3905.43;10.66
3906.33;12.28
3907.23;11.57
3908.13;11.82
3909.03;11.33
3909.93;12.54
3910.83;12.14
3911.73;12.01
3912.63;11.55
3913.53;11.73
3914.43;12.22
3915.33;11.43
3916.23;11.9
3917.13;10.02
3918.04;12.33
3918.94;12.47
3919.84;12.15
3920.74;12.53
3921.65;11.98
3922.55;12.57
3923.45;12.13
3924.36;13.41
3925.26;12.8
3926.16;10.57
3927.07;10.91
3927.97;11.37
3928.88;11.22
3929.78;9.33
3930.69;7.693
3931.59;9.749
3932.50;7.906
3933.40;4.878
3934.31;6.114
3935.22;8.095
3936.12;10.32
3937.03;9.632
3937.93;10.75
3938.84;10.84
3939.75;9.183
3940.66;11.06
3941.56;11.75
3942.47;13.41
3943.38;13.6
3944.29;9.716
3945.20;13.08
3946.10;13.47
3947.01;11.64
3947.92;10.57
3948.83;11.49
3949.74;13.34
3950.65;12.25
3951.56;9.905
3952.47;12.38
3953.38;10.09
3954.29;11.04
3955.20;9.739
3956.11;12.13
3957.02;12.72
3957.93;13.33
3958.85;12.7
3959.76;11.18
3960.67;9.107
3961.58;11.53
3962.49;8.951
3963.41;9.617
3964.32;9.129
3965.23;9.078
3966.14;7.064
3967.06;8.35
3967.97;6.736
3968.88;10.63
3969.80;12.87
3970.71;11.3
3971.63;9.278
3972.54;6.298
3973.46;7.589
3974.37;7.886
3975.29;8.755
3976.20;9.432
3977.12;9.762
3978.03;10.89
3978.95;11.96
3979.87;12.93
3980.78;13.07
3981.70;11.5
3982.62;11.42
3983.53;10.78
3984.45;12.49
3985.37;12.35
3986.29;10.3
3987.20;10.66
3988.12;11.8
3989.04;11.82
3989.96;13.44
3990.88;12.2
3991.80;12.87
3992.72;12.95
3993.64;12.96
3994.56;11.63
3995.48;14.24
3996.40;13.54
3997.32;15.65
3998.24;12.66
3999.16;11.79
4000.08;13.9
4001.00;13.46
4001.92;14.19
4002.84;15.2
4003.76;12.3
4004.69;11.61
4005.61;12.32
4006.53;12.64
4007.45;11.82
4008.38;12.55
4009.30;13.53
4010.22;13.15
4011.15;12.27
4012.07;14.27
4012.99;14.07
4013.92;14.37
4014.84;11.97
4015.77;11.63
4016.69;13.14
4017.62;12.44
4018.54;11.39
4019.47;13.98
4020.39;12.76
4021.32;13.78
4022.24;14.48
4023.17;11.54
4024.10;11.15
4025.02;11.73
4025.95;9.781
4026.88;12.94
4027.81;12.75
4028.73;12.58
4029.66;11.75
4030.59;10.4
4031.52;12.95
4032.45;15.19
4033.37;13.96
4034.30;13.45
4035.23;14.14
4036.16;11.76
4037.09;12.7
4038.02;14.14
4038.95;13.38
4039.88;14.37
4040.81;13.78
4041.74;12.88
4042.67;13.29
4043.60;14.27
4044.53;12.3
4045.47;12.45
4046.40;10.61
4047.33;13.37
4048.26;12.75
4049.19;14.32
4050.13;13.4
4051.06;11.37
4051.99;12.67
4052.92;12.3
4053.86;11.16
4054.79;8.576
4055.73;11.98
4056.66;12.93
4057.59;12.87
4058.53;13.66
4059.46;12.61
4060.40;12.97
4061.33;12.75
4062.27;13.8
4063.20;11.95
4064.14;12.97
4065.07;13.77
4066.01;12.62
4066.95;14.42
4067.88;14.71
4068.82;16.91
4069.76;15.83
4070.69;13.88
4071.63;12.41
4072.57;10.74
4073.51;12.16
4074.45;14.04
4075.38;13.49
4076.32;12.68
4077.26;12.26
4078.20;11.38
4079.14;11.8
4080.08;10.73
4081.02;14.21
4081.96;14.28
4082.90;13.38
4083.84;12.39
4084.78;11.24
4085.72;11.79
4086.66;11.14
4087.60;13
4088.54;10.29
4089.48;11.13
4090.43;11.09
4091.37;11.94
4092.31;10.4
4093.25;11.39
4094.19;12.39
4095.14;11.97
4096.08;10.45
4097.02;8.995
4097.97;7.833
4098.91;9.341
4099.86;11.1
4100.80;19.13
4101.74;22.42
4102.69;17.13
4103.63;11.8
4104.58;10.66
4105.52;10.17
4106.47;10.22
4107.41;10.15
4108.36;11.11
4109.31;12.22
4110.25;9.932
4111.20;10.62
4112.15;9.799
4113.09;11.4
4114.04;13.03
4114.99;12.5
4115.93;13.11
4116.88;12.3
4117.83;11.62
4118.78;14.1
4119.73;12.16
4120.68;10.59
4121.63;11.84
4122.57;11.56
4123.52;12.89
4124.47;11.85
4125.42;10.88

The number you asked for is 1.22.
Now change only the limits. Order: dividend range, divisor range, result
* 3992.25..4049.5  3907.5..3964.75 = 1.22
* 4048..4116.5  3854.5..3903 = 1.25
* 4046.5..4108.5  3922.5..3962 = 1.22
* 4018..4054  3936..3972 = 1.22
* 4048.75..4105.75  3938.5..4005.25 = 1.16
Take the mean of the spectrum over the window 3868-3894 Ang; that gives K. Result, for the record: 10.4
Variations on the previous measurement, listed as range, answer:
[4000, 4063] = 12.8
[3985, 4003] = 12.8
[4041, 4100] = 12.4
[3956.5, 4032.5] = 11.8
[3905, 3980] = 10.8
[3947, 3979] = 10.3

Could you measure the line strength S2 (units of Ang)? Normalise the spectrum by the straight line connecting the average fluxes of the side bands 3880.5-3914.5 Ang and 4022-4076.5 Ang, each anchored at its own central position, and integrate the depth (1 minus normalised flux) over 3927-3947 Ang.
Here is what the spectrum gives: 2.0 Ang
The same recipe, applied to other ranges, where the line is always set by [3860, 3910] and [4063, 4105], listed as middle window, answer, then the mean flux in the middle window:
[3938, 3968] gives 1.6 Ang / 11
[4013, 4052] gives -1.8 Ang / 12.8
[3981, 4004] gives -1.4 Ang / 12.7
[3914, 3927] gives -0.8 Ang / 12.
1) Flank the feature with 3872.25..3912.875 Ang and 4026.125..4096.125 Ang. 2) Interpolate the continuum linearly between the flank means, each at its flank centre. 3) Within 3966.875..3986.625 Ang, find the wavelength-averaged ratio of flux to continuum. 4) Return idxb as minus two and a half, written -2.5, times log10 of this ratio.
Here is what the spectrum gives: 0.138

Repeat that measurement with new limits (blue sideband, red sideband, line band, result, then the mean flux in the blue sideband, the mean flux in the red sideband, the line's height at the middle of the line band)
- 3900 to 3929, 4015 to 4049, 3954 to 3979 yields 0.23 mag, 11.8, 12.8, 12.2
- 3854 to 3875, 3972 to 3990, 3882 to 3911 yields 0.06 mag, 11.6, 10.7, 11.4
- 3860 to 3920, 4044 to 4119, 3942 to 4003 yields 0.03 mag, 11.2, 12.4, 11.7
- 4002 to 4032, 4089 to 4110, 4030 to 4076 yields -0.06 mag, 12.6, 11.9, 12.3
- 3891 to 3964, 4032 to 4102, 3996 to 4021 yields -0.09 mag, 11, 12.7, 12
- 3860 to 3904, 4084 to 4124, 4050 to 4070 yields -0.11 mag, 11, 11.9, 11.7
